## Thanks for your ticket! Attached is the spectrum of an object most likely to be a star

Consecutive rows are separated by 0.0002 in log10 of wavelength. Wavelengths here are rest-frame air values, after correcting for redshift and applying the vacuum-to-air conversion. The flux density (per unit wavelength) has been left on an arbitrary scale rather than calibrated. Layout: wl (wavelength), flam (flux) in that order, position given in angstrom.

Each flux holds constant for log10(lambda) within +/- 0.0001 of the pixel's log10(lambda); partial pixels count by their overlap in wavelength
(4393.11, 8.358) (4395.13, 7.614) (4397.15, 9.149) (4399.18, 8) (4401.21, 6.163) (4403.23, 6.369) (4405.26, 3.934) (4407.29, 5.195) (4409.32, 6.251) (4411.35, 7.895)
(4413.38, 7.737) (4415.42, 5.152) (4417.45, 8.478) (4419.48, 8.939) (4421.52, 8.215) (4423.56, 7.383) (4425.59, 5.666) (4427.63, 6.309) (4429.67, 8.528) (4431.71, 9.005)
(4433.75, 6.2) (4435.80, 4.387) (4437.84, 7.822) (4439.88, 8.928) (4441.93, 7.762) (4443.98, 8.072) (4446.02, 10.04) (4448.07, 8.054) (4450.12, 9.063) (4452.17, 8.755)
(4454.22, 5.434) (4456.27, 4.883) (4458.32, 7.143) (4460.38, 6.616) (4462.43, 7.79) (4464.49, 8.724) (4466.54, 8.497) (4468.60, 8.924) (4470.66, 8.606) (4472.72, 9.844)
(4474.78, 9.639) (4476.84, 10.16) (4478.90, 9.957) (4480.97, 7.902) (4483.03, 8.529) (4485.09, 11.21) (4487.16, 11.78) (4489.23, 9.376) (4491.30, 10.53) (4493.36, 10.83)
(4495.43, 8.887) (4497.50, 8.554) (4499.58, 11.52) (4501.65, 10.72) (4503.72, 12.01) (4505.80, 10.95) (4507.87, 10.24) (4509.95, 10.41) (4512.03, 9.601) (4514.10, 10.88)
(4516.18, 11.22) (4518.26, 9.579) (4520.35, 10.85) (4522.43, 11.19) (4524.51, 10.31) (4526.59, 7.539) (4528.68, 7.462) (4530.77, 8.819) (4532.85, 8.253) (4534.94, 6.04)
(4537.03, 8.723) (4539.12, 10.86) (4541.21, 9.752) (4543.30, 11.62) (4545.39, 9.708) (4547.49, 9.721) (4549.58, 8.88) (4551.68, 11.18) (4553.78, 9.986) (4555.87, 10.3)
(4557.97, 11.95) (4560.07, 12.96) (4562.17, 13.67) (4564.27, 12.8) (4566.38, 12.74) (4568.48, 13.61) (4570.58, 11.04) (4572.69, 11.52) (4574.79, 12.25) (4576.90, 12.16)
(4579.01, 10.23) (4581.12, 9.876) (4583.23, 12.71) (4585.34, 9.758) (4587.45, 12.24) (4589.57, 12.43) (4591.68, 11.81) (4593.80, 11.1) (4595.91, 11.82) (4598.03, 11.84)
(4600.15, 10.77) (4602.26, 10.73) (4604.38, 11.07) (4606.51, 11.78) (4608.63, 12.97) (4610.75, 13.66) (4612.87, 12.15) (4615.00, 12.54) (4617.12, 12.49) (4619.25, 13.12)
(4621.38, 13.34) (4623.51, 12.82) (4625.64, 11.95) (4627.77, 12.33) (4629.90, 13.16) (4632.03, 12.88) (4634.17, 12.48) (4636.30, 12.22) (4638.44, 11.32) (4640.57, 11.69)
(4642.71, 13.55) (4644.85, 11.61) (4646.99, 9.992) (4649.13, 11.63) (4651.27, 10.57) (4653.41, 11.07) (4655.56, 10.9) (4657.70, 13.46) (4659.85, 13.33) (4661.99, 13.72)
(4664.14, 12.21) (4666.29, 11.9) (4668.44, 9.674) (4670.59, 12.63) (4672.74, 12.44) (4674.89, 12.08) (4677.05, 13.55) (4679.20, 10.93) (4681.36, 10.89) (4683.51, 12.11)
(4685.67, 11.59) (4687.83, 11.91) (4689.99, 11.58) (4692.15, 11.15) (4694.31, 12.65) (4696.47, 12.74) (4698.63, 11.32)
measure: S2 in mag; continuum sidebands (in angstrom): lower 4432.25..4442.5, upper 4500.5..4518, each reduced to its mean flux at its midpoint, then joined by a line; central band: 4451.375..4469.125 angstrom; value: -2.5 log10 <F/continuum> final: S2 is 0.12 mag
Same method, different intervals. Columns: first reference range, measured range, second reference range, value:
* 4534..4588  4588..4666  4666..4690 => -0.06 mag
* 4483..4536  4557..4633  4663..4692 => -0.12 mag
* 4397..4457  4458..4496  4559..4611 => -0.06 mag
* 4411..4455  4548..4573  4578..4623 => -0.08 mag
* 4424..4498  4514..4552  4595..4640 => 0.07 mag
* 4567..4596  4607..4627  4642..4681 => -0.09 mag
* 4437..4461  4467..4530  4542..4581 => -0.07 mag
